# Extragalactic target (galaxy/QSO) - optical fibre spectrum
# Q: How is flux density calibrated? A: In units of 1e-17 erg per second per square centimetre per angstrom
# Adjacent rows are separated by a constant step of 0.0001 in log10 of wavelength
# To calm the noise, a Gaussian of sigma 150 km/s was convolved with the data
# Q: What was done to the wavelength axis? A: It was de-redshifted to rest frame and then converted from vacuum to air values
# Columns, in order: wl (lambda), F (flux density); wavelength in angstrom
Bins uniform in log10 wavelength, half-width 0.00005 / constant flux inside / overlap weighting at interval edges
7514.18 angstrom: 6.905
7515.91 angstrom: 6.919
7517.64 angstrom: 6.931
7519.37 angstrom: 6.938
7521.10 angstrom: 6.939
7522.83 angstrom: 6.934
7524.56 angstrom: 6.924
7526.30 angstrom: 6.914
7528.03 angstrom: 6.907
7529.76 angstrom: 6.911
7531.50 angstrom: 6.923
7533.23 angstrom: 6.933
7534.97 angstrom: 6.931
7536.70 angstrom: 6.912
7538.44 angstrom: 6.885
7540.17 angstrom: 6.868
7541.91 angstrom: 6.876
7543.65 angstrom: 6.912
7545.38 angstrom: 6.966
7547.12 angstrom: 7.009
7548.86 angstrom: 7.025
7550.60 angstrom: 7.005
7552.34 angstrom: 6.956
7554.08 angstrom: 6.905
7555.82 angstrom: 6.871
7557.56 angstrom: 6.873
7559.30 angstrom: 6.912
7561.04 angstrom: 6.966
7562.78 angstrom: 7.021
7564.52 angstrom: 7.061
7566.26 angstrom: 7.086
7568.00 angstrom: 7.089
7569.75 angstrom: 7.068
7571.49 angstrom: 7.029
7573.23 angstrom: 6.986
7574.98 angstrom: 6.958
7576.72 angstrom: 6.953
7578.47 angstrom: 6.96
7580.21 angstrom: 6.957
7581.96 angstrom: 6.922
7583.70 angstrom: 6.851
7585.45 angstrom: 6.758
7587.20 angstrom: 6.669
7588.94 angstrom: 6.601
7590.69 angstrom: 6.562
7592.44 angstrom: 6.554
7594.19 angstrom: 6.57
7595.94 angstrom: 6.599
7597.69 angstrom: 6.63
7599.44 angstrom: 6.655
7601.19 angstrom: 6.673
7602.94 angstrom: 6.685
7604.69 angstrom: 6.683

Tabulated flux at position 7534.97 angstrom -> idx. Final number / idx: 6.931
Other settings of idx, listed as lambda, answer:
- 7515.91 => 6.919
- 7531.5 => 6.923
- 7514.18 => 6.905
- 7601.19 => 6.673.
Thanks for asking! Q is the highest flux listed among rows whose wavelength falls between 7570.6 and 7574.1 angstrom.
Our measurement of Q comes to 7.029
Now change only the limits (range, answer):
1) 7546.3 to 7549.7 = 7.025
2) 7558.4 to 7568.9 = 7.089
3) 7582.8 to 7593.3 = 6.851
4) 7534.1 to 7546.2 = 6.966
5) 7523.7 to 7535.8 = 6.933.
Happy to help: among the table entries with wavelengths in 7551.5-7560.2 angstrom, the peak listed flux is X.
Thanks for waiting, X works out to 6.956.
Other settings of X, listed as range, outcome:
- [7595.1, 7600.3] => 6.655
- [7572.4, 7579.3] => 6.986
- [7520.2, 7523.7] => 6.939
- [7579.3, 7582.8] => 6.957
